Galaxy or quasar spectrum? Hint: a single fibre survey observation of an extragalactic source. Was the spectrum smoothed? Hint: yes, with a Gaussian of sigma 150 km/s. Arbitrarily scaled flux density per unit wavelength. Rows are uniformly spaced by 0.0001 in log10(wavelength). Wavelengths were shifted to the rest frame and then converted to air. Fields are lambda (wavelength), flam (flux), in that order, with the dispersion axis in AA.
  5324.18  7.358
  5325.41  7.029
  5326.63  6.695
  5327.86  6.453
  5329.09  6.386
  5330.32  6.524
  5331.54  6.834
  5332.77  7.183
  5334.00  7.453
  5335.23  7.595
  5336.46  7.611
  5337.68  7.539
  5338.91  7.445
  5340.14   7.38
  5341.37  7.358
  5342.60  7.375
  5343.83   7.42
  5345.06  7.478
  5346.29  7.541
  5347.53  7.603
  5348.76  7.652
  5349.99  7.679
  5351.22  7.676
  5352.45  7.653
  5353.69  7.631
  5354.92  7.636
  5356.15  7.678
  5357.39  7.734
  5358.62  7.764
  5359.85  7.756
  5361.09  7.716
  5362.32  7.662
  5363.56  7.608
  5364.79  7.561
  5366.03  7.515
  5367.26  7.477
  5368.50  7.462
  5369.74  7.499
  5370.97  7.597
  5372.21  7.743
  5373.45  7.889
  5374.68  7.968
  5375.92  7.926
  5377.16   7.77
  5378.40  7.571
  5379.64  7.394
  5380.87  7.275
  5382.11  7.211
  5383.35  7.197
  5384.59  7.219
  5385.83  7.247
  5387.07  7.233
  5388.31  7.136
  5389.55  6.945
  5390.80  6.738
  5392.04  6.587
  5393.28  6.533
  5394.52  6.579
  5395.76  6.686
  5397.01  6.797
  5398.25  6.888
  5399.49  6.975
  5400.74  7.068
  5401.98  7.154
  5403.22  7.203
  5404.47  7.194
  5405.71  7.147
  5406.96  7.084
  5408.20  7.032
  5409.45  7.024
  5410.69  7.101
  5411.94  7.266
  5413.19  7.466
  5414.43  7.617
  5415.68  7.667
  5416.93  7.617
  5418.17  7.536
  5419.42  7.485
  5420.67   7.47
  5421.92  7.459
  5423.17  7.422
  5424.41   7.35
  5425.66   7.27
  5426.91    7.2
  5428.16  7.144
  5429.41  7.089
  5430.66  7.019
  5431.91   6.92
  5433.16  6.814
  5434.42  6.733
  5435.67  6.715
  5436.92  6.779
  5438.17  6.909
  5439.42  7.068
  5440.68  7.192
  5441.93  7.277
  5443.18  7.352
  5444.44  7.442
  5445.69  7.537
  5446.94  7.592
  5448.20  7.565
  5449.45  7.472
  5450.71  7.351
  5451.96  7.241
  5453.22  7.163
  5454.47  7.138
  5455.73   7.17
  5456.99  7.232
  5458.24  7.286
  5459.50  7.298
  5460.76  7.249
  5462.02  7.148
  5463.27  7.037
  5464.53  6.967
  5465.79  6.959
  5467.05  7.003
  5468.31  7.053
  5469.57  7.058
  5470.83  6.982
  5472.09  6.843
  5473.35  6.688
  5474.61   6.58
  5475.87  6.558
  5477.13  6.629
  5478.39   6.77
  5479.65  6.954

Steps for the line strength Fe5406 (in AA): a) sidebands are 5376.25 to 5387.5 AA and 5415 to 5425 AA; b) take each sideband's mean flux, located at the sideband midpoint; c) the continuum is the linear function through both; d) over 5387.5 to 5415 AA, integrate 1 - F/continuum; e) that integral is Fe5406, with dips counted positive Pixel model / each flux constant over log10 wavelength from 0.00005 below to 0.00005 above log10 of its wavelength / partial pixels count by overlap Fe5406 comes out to 1.6 AA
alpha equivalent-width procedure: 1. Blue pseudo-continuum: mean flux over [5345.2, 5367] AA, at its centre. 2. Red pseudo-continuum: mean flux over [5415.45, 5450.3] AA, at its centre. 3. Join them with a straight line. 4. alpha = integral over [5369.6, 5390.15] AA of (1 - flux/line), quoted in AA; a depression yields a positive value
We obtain 0.2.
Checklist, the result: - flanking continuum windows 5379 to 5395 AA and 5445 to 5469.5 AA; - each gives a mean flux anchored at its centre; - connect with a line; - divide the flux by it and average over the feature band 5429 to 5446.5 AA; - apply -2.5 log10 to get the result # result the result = 0.02 mag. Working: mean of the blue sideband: 7.03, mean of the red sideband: 7.23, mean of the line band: 7.07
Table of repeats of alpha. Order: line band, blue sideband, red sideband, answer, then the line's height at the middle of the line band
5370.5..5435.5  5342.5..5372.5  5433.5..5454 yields 1.5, 7.39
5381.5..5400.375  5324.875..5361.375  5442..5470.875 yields 1.0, 7.32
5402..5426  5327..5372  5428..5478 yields -0.4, 7.22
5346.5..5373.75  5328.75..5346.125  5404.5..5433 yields -1.3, 7.28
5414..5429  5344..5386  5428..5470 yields -0.3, 7.29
